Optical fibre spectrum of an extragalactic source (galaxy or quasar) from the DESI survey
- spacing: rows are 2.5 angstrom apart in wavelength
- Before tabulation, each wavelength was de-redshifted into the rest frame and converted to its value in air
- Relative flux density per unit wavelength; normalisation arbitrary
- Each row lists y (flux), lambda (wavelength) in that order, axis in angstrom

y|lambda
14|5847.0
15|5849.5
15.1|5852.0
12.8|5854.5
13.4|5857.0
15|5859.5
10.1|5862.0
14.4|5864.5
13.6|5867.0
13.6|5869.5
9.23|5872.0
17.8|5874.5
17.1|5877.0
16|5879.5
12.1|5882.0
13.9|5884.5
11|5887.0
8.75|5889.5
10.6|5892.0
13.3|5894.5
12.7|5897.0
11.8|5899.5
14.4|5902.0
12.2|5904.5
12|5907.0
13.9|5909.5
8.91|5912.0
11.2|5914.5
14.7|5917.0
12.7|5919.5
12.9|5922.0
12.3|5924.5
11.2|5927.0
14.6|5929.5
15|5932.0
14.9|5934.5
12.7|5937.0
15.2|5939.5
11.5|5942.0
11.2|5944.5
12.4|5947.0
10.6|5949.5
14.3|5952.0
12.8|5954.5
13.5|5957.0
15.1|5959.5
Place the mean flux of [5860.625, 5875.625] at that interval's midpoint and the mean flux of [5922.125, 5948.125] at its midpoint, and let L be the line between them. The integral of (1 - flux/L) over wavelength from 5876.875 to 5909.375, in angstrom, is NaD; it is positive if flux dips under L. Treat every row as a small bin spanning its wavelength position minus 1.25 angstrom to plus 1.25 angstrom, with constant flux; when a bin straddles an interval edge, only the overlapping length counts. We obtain 1.1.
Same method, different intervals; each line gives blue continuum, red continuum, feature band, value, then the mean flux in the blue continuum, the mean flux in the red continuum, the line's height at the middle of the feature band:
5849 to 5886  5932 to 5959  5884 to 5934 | 3.8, 13.9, 13.1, 13.5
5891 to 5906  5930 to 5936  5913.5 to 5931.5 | 1.5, 12.5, 14.8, 14.1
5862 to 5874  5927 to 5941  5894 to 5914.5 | 1.8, 12.8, 14.1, 13.5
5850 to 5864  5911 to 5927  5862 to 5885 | -1.6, 13.4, 12.1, 13.1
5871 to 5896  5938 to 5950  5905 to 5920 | 0.5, 13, 12.3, 12.7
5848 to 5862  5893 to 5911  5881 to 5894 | 1.8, 13.9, 12.8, 13.1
